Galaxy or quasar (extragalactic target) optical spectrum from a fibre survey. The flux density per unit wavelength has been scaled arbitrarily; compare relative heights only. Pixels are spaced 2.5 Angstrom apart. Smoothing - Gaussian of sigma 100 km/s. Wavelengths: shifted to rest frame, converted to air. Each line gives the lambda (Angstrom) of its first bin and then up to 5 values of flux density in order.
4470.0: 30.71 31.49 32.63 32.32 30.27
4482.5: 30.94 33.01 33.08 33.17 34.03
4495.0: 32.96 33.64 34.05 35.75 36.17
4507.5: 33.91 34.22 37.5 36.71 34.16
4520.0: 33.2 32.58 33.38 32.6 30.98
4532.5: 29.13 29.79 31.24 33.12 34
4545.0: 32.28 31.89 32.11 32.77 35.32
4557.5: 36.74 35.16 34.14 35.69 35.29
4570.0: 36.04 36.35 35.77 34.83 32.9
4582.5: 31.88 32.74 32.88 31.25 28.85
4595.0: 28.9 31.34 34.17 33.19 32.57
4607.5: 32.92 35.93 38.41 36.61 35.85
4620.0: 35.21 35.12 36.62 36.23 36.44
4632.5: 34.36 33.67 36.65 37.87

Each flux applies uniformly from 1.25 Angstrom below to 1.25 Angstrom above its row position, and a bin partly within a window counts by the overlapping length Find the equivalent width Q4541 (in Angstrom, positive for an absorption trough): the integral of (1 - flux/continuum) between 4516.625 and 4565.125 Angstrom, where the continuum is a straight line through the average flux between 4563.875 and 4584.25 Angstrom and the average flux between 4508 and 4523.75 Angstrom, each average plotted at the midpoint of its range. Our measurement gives 2.5 Angstrom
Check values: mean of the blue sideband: 34.7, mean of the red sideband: 34.8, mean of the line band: 32.9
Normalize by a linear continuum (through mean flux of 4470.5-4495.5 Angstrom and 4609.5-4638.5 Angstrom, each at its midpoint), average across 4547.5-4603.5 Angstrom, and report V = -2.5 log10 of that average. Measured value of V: 0.04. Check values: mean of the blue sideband 32.3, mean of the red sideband 35.9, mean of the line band 33.5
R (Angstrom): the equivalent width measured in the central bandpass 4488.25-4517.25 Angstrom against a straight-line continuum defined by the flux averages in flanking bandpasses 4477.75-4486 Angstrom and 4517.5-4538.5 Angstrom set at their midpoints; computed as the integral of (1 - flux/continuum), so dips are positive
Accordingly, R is -2.8 Angstrom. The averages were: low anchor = 31.5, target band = 34.7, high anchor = 31.8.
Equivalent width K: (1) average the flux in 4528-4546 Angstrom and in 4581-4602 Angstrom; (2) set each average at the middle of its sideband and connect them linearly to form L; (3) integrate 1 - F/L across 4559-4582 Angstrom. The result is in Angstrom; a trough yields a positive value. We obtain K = -2.5 Angstrom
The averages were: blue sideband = 31.5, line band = 35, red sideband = 31.6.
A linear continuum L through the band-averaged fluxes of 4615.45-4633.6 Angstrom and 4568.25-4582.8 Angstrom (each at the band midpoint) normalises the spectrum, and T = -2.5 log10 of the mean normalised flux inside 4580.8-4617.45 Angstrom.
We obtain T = 0.070 mag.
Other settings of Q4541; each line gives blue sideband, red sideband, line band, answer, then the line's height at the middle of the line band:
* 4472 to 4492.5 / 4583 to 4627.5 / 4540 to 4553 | 0.15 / 33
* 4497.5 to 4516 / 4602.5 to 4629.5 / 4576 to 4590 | 0.98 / 35.4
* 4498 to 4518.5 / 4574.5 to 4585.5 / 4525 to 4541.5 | 1.57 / 34.7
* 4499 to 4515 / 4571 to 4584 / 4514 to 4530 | 0.76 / 35.2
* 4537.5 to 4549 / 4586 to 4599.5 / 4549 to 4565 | -1.18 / 32.1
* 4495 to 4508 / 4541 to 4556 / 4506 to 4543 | 0.80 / 33.8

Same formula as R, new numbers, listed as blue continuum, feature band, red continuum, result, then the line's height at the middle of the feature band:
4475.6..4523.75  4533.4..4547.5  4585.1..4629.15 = 0.8 Angstrom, 33.8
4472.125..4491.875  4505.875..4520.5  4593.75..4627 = -1.0 Angstrom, 32.7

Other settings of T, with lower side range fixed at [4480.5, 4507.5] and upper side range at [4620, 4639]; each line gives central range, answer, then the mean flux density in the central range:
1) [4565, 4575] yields -0.04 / 35.9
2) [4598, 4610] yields 0.06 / 33.4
